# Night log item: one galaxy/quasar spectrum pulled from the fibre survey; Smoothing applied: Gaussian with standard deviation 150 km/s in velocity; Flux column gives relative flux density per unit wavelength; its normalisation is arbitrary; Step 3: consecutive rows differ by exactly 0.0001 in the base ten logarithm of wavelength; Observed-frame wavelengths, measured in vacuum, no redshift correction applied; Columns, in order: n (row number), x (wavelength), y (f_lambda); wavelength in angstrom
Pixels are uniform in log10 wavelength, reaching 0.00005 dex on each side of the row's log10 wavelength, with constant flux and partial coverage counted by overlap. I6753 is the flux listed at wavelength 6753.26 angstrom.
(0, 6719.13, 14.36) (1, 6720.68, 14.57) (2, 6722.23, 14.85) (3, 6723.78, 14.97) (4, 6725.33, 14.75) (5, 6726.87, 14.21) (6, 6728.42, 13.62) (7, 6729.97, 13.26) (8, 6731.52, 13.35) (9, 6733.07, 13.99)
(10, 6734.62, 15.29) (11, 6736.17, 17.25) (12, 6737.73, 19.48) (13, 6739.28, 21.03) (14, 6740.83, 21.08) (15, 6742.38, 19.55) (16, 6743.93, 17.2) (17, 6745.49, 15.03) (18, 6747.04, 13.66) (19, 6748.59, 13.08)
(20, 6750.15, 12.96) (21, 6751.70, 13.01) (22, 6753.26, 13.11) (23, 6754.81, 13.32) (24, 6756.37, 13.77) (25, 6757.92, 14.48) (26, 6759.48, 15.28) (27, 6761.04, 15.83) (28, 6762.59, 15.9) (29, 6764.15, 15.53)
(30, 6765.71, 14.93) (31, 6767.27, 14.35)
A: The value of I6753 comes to 13.11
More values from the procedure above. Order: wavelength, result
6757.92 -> 14.48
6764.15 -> 15.53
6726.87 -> 14.21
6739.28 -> 21.03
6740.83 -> 21.08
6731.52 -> 13.35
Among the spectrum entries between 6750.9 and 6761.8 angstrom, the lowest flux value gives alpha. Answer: 13.01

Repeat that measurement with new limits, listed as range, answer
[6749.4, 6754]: 12.96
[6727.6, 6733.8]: 13.26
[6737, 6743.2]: 19.48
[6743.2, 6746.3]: 15.03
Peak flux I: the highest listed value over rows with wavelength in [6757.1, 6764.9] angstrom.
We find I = 15.9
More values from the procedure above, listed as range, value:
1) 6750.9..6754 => 13.11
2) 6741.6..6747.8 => 19.55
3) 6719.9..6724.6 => 14.97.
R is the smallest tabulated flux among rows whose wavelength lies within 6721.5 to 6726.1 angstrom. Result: 14.75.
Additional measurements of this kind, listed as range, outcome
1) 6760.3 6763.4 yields 15.83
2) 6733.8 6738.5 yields 15.29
